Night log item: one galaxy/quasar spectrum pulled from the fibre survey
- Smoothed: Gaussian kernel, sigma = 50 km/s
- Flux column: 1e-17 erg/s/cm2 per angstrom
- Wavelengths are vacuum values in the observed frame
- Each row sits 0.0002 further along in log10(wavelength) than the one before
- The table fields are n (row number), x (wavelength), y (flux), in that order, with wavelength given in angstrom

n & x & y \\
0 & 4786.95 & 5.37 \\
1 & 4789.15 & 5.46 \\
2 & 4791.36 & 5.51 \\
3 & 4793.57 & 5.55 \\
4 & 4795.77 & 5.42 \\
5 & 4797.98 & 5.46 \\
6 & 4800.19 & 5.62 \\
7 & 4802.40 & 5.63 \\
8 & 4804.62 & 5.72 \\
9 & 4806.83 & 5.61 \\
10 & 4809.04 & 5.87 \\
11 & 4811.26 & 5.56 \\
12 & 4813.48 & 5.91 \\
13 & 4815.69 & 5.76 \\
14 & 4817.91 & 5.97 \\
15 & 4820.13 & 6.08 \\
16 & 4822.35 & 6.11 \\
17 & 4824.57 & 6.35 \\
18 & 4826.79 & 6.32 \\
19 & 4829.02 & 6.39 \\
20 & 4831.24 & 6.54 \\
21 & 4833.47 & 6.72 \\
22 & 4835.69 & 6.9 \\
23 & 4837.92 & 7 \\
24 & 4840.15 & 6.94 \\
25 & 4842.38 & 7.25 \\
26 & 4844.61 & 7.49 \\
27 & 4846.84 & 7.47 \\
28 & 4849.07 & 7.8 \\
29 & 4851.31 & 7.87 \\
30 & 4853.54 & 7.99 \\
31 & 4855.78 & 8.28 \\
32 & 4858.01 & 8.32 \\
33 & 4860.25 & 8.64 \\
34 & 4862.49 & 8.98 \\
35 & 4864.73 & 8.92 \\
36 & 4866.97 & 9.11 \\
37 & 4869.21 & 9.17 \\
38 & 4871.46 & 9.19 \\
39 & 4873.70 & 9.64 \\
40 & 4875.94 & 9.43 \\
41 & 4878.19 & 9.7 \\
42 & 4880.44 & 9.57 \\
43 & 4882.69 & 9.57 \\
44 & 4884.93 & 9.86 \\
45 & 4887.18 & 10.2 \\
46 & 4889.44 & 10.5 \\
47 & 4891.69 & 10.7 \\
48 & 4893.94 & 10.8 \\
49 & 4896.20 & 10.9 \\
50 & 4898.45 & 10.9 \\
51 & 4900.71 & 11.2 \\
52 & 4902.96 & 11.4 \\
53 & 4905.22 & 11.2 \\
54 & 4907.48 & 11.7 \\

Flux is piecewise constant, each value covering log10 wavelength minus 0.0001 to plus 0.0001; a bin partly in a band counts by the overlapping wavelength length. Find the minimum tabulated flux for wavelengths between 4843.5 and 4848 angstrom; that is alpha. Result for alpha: 7.47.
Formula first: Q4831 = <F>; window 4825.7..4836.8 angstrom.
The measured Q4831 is 6.57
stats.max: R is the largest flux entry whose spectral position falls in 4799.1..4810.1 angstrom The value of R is 5.87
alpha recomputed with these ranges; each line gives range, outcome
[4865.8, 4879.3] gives 9.11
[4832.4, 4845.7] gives 6.72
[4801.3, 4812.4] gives 5.56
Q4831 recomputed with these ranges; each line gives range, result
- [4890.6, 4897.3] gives 10.8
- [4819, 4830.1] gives 6.25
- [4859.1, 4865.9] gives 8.84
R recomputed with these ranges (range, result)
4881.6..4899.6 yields 10.9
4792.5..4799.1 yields 5.55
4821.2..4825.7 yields 6.35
